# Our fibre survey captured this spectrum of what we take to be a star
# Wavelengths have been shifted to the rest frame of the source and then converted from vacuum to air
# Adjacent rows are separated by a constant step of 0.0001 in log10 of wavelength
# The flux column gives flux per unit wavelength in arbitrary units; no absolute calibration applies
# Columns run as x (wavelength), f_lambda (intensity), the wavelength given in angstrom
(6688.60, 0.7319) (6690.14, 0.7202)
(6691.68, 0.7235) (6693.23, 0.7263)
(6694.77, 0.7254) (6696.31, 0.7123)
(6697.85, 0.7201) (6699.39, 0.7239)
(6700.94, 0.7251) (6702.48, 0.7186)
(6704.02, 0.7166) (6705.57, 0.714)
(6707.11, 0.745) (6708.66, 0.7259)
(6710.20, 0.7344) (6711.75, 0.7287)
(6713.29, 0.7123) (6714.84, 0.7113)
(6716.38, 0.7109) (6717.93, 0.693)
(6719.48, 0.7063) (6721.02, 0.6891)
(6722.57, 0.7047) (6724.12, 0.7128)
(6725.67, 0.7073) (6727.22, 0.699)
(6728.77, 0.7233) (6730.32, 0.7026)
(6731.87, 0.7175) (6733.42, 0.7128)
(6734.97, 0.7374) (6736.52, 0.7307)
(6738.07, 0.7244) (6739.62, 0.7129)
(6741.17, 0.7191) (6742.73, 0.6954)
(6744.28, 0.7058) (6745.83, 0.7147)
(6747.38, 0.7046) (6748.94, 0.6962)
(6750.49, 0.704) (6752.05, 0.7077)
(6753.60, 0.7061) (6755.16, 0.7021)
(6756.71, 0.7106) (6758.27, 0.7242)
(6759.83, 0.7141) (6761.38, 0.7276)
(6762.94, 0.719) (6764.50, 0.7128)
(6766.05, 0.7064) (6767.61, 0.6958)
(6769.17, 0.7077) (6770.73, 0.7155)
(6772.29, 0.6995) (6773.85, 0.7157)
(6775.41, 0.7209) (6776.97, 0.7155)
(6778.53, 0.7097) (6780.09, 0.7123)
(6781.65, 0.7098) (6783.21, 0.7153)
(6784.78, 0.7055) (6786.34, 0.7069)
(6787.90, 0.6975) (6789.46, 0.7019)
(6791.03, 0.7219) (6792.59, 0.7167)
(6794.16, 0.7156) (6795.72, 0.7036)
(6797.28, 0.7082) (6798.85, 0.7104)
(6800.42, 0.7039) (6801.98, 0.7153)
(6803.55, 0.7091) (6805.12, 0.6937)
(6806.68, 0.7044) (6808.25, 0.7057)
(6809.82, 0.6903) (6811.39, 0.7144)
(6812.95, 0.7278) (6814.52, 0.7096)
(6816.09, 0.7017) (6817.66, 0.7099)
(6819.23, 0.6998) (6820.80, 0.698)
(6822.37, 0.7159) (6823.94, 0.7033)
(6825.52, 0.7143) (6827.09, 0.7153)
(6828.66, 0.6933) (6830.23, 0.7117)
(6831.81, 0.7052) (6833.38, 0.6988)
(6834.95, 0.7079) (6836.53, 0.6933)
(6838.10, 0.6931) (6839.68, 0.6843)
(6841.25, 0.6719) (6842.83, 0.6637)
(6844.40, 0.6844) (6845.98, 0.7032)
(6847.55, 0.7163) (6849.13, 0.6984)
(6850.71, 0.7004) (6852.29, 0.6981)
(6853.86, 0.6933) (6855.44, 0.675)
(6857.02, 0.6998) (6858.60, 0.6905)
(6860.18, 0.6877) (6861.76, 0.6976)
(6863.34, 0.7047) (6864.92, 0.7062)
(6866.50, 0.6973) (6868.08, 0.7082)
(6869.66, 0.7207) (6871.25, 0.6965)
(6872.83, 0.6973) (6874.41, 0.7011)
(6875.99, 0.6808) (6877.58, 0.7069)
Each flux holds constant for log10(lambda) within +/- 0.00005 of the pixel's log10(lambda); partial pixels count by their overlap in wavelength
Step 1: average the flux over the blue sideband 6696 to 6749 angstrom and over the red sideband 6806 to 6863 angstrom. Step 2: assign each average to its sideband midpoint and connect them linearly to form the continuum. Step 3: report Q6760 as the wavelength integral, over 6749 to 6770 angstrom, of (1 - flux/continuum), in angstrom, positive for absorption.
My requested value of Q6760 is 0.0 angstrom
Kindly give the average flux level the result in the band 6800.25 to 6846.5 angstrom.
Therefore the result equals 0.701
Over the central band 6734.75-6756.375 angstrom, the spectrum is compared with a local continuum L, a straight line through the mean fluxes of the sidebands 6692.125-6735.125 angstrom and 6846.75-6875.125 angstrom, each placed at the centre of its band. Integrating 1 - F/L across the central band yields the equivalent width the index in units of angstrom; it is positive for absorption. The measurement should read 0.0 angstrom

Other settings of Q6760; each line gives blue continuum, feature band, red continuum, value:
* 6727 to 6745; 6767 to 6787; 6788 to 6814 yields 0.0 angstrom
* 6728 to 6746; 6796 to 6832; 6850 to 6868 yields -0.2 angstrom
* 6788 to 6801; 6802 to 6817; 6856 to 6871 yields 0.0 angstrom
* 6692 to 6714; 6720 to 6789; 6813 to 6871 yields 0.4 angstrom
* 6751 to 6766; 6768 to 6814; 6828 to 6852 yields -0.2 angstrom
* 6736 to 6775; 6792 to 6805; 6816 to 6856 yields -0.1 angstrom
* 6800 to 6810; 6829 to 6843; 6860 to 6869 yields 0.2 angstrom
